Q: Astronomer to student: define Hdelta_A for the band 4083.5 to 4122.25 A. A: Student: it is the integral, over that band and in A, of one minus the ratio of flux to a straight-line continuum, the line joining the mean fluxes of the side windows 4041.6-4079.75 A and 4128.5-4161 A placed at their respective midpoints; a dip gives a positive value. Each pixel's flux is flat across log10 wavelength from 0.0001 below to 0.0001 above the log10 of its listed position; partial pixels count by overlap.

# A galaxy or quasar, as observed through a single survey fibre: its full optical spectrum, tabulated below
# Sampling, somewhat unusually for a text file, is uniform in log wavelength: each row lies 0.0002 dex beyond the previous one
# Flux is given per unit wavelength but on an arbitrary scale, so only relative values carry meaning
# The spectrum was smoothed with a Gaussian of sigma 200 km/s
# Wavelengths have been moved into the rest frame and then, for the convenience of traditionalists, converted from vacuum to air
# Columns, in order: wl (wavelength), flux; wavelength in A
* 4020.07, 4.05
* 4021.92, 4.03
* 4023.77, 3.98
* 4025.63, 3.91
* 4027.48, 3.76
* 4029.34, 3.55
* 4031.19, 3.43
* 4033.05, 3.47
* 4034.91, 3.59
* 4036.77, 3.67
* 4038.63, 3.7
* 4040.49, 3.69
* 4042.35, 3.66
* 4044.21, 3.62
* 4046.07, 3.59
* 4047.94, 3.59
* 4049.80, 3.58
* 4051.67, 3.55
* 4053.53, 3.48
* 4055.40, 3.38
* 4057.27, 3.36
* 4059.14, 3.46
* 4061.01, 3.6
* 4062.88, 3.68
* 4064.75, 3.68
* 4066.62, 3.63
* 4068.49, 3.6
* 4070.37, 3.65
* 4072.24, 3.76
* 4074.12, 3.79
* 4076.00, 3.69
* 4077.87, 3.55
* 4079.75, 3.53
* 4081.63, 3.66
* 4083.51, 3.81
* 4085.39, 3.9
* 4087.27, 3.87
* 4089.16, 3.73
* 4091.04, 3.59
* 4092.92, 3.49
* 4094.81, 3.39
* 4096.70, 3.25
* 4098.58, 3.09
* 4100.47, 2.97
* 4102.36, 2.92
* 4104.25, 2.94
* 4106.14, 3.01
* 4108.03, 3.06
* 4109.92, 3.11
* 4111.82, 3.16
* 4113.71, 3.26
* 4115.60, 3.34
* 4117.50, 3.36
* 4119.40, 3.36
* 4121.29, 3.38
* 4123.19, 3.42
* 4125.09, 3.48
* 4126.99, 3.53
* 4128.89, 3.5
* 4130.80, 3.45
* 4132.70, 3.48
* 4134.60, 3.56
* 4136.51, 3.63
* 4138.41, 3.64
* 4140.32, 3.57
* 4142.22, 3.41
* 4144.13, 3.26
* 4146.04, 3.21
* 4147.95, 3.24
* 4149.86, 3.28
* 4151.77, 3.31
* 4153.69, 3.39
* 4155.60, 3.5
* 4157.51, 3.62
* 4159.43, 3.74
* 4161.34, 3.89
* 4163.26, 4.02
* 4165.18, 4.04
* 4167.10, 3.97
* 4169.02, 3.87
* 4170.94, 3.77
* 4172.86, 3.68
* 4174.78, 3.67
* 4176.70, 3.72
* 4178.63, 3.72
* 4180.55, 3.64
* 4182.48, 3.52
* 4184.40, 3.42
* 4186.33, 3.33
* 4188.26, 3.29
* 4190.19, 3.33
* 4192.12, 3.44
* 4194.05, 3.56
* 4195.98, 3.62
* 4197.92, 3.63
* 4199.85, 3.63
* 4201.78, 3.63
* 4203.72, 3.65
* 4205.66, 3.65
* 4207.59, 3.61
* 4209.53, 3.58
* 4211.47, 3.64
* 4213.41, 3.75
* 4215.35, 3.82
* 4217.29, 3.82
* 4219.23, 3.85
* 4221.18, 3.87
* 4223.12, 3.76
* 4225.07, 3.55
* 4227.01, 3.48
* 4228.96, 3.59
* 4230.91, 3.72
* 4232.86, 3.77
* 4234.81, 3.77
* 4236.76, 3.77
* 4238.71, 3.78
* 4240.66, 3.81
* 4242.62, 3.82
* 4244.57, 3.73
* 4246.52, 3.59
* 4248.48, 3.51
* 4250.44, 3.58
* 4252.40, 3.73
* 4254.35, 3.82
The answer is 2.3 A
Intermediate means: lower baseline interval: 3.59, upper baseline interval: 3.47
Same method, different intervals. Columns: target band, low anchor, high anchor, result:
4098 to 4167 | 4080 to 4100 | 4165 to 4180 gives 5.23 A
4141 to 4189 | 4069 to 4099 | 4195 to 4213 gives 0.59 A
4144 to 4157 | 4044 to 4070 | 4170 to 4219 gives 0.96 A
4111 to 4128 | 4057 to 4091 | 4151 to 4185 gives 1.46 A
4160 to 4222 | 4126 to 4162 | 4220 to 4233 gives -1.50 A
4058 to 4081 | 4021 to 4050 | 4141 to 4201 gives 0.12 A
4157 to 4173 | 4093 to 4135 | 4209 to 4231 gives -1.74 A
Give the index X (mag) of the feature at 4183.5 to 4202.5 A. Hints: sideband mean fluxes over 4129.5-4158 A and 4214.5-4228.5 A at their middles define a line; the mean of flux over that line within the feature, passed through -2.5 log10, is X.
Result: 0.04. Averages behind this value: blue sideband 3.43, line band 3.49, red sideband 3.73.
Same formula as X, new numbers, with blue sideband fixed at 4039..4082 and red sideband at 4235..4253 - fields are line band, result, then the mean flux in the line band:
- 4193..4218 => 0.007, 3.66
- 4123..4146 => 0.048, 3.49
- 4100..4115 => 0.183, 3.06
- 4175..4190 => 0.046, 3.52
